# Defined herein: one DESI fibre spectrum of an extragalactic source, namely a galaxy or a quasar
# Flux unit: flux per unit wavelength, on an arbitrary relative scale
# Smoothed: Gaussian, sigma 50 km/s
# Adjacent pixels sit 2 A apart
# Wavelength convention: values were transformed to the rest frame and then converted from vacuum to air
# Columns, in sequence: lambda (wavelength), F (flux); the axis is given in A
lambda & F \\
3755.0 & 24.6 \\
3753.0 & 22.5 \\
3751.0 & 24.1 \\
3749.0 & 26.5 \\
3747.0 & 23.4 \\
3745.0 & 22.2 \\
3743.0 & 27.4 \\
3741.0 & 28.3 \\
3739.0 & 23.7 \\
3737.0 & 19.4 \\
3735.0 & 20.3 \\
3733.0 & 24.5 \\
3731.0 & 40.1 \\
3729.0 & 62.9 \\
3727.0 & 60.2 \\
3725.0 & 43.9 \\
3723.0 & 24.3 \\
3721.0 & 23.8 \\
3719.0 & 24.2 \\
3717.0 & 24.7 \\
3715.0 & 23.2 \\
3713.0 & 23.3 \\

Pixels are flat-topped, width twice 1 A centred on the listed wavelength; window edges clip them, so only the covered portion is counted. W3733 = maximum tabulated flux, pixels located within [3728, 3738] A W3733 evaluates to 62.9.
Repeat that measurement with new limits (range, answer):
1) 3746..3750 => 26.5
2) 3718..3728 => 60.2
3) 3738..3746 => 28.3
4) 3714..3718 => 24.7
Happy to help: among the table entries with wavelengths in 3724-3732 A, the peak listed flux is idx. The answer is 62.9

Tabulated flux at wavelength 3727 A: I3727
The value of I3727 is 60.2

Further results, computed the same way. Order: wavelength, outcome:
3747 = 23.4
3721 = 23.8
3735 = 20.3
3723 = 24.3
